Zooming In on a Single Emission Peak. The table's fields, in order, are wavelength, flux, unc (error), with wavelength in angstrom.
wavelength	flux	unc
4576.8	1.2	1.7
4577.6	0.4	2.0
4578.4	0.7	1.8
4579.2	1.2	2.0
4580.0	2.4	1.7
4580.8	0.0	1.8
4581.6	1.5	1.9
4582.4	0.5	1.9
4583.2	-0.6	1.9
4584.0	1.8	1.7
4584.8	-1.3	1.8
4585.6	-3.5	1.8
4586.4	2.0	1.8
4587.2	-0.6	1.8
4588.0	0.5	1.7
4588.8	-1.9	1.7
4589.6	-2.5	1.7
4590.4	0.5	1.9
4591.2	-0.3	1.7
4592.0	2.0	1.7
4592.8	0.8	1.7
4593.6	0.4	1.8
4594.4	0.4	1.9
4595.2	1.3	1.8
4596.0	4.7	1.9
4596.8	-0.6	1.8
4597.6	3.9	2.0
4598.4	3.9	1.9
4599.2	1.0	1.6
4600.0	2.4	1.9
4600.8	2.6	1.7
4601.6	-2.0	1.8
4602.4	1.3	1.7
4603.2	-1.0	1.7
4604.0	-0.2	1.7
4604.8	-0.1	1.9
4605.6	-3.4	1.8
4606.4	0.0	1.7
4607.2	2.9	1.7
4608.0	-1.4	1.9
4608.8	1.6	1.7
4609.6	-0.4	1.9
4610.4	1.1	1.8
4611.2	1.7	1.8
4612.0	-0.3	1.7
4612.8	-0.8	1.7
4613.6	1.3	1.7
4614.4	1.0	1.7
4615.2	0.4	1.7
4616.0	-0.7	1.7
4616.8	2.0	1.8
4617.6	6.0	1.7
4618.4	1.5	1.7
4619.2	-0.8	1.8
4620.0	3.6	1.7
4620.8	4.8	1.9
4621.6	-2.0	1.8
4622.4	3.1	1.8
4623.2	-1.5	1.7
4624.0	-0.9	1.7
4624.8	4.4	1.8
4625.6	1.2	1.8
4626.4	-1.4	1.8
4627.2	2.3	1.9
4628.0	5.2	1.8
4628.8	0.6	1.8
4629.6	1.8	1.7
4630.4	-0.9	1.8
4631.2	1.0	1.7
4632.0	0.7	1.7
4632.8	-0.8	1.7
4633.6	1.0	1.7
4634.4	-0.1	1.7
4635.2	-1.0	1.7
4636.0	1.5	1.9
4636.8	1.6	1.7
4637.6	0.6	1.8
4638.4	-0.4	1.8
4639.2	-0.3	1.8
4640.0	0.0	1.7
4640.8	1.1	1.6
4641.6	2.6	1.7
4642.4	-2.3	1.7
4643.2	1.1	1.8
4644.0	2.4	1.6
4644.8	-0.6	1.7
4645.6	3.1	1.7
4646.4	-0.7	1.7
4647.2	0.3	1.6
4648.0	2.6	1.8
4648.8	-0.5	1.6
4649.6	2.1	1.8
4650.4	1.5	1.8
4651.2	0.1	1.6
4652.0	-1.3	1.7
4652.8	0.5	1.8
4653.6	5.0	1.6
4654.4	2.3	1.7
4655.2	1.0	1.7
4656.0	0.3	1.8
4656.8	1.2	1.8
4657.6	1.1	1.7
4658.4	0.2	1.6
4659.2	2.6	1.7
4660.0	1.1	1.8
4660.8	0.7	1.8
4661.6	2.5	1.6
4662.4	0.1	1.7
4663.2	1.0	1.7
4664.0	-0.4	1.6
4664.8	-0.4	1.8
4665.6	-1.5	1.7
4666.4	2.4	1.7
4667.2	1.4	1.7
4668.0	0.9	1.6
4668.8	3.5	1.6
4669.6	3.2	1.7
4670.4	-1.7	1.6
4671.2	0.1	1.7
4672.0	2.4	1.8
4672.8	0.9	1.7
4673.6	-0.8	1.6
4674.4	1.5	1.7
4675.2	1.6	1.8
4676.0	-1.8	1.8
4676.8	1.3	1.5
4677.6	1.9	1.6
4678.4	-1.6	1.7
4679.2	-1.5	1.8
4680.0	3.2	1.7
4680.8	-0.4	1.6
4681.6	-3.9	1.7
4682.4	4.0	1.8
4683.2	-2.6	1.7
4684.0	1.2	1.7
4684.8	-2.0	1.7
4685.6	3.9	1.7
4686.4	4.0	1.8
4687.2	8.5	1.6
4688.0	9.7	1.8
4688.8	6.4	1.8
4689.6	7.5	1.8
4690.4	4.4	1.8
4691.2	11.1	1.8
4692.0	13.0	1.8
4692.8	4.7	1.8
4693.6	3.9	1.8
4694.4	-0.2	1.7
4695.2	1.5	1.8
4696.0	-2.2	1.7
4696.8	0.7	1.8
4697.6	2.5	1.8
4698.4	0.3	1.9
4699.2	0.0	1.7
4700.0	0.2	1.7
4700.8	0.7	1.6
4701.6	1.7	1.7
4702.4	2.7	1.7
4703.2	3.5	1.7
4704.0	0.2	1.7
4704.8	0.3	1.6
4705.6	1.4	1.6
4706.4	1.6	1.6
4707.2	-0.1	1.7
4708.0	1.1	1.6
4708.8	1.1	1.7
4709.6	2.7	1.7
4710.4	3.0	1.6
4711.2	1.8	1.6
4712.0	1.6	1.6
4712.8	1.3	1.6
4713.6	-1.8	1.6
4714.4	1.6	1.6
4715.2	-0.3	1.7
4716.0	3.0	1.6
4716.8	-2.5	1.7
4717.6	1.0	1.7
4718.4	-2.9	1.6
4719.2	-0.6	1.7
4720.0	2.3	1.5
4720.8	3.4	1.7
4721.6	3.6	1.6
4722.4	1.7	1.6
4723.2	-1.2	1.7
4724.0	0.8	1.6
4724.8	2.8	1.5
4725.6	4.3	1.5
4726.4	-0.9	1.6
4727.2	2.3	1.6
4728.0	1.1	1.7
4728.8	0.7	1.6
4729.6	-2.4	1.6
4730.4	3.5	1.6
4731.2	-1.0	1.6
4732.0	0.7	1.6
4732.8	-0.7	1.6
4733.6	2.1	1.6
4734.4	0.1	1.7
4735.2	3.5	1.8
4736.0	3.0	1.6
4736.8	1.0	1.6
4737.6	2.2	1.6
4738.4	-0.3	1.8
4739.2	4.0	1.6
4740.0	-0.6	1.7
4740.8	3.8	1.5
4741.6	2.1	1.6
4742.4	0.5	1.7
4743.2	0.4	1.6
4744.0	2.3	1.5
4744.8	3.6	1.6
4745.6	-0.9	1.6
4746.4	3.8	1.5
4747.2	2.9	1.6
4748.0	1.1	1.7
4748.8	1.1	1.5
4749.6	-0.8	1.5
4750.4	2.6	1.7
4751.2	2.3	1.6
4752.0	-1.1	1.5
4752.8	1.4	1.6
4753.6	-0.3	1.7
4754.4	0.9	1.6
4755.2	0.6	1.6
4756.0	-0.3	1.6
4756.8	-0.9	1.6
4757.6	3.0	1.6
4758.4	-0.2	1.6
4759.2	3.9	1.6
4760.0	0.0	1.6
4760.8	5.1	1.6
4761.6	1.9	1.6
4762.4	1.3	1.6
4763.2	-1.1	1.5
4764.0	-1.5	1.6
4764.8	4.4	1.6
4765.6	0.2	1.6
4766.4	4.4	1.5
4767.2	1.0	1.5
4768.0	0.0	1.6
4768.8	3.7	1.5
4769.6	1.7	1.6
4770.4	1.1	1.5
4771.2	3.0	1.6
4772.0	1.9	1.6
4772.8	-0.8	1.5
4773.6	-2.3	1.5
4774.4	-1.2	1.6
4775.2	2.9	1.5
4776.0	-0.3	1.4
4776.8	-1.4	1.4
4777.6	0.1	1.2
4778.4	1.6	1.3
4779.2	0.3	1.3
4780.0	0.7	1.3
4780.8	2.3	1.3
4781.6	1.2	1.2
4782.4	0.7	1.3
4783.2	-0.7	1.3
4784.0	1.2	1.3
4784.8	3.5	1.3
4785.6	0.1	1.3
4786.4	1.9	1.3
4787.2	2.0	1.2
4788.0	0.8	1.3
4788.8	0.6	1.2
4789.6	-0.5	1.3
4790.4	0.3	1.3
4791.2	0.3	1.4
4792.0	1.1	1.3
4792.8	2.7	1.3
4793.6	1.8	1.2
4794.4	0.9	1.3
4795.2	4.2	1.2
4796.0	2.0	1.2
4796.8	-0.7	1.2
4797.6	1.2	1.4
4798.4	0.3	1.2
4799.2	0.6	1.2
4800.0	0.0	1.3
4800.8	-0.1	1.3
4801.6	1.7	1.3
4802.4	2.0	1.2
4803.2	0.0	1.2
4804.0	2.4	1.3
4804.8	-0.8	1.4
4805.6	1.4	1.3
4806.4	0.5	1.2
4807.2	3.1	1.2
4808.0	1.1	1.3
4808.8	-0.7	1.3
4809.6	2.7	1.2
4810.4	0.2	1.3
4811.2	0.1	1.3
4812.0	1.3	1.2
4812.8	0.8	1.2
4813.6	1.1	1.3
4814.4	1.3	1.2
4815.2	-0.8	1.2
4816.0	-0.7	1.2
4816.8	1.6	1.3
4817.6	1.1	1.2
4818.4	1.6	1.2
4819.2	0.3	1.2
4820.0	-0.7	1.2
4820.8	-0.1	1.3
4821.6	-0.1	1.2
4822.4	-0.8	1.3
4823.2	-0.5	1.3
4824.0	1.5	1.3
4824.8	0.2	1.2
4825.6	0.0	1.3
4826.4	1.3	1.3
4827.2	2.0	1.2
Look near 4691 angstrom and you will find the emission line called [O II]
